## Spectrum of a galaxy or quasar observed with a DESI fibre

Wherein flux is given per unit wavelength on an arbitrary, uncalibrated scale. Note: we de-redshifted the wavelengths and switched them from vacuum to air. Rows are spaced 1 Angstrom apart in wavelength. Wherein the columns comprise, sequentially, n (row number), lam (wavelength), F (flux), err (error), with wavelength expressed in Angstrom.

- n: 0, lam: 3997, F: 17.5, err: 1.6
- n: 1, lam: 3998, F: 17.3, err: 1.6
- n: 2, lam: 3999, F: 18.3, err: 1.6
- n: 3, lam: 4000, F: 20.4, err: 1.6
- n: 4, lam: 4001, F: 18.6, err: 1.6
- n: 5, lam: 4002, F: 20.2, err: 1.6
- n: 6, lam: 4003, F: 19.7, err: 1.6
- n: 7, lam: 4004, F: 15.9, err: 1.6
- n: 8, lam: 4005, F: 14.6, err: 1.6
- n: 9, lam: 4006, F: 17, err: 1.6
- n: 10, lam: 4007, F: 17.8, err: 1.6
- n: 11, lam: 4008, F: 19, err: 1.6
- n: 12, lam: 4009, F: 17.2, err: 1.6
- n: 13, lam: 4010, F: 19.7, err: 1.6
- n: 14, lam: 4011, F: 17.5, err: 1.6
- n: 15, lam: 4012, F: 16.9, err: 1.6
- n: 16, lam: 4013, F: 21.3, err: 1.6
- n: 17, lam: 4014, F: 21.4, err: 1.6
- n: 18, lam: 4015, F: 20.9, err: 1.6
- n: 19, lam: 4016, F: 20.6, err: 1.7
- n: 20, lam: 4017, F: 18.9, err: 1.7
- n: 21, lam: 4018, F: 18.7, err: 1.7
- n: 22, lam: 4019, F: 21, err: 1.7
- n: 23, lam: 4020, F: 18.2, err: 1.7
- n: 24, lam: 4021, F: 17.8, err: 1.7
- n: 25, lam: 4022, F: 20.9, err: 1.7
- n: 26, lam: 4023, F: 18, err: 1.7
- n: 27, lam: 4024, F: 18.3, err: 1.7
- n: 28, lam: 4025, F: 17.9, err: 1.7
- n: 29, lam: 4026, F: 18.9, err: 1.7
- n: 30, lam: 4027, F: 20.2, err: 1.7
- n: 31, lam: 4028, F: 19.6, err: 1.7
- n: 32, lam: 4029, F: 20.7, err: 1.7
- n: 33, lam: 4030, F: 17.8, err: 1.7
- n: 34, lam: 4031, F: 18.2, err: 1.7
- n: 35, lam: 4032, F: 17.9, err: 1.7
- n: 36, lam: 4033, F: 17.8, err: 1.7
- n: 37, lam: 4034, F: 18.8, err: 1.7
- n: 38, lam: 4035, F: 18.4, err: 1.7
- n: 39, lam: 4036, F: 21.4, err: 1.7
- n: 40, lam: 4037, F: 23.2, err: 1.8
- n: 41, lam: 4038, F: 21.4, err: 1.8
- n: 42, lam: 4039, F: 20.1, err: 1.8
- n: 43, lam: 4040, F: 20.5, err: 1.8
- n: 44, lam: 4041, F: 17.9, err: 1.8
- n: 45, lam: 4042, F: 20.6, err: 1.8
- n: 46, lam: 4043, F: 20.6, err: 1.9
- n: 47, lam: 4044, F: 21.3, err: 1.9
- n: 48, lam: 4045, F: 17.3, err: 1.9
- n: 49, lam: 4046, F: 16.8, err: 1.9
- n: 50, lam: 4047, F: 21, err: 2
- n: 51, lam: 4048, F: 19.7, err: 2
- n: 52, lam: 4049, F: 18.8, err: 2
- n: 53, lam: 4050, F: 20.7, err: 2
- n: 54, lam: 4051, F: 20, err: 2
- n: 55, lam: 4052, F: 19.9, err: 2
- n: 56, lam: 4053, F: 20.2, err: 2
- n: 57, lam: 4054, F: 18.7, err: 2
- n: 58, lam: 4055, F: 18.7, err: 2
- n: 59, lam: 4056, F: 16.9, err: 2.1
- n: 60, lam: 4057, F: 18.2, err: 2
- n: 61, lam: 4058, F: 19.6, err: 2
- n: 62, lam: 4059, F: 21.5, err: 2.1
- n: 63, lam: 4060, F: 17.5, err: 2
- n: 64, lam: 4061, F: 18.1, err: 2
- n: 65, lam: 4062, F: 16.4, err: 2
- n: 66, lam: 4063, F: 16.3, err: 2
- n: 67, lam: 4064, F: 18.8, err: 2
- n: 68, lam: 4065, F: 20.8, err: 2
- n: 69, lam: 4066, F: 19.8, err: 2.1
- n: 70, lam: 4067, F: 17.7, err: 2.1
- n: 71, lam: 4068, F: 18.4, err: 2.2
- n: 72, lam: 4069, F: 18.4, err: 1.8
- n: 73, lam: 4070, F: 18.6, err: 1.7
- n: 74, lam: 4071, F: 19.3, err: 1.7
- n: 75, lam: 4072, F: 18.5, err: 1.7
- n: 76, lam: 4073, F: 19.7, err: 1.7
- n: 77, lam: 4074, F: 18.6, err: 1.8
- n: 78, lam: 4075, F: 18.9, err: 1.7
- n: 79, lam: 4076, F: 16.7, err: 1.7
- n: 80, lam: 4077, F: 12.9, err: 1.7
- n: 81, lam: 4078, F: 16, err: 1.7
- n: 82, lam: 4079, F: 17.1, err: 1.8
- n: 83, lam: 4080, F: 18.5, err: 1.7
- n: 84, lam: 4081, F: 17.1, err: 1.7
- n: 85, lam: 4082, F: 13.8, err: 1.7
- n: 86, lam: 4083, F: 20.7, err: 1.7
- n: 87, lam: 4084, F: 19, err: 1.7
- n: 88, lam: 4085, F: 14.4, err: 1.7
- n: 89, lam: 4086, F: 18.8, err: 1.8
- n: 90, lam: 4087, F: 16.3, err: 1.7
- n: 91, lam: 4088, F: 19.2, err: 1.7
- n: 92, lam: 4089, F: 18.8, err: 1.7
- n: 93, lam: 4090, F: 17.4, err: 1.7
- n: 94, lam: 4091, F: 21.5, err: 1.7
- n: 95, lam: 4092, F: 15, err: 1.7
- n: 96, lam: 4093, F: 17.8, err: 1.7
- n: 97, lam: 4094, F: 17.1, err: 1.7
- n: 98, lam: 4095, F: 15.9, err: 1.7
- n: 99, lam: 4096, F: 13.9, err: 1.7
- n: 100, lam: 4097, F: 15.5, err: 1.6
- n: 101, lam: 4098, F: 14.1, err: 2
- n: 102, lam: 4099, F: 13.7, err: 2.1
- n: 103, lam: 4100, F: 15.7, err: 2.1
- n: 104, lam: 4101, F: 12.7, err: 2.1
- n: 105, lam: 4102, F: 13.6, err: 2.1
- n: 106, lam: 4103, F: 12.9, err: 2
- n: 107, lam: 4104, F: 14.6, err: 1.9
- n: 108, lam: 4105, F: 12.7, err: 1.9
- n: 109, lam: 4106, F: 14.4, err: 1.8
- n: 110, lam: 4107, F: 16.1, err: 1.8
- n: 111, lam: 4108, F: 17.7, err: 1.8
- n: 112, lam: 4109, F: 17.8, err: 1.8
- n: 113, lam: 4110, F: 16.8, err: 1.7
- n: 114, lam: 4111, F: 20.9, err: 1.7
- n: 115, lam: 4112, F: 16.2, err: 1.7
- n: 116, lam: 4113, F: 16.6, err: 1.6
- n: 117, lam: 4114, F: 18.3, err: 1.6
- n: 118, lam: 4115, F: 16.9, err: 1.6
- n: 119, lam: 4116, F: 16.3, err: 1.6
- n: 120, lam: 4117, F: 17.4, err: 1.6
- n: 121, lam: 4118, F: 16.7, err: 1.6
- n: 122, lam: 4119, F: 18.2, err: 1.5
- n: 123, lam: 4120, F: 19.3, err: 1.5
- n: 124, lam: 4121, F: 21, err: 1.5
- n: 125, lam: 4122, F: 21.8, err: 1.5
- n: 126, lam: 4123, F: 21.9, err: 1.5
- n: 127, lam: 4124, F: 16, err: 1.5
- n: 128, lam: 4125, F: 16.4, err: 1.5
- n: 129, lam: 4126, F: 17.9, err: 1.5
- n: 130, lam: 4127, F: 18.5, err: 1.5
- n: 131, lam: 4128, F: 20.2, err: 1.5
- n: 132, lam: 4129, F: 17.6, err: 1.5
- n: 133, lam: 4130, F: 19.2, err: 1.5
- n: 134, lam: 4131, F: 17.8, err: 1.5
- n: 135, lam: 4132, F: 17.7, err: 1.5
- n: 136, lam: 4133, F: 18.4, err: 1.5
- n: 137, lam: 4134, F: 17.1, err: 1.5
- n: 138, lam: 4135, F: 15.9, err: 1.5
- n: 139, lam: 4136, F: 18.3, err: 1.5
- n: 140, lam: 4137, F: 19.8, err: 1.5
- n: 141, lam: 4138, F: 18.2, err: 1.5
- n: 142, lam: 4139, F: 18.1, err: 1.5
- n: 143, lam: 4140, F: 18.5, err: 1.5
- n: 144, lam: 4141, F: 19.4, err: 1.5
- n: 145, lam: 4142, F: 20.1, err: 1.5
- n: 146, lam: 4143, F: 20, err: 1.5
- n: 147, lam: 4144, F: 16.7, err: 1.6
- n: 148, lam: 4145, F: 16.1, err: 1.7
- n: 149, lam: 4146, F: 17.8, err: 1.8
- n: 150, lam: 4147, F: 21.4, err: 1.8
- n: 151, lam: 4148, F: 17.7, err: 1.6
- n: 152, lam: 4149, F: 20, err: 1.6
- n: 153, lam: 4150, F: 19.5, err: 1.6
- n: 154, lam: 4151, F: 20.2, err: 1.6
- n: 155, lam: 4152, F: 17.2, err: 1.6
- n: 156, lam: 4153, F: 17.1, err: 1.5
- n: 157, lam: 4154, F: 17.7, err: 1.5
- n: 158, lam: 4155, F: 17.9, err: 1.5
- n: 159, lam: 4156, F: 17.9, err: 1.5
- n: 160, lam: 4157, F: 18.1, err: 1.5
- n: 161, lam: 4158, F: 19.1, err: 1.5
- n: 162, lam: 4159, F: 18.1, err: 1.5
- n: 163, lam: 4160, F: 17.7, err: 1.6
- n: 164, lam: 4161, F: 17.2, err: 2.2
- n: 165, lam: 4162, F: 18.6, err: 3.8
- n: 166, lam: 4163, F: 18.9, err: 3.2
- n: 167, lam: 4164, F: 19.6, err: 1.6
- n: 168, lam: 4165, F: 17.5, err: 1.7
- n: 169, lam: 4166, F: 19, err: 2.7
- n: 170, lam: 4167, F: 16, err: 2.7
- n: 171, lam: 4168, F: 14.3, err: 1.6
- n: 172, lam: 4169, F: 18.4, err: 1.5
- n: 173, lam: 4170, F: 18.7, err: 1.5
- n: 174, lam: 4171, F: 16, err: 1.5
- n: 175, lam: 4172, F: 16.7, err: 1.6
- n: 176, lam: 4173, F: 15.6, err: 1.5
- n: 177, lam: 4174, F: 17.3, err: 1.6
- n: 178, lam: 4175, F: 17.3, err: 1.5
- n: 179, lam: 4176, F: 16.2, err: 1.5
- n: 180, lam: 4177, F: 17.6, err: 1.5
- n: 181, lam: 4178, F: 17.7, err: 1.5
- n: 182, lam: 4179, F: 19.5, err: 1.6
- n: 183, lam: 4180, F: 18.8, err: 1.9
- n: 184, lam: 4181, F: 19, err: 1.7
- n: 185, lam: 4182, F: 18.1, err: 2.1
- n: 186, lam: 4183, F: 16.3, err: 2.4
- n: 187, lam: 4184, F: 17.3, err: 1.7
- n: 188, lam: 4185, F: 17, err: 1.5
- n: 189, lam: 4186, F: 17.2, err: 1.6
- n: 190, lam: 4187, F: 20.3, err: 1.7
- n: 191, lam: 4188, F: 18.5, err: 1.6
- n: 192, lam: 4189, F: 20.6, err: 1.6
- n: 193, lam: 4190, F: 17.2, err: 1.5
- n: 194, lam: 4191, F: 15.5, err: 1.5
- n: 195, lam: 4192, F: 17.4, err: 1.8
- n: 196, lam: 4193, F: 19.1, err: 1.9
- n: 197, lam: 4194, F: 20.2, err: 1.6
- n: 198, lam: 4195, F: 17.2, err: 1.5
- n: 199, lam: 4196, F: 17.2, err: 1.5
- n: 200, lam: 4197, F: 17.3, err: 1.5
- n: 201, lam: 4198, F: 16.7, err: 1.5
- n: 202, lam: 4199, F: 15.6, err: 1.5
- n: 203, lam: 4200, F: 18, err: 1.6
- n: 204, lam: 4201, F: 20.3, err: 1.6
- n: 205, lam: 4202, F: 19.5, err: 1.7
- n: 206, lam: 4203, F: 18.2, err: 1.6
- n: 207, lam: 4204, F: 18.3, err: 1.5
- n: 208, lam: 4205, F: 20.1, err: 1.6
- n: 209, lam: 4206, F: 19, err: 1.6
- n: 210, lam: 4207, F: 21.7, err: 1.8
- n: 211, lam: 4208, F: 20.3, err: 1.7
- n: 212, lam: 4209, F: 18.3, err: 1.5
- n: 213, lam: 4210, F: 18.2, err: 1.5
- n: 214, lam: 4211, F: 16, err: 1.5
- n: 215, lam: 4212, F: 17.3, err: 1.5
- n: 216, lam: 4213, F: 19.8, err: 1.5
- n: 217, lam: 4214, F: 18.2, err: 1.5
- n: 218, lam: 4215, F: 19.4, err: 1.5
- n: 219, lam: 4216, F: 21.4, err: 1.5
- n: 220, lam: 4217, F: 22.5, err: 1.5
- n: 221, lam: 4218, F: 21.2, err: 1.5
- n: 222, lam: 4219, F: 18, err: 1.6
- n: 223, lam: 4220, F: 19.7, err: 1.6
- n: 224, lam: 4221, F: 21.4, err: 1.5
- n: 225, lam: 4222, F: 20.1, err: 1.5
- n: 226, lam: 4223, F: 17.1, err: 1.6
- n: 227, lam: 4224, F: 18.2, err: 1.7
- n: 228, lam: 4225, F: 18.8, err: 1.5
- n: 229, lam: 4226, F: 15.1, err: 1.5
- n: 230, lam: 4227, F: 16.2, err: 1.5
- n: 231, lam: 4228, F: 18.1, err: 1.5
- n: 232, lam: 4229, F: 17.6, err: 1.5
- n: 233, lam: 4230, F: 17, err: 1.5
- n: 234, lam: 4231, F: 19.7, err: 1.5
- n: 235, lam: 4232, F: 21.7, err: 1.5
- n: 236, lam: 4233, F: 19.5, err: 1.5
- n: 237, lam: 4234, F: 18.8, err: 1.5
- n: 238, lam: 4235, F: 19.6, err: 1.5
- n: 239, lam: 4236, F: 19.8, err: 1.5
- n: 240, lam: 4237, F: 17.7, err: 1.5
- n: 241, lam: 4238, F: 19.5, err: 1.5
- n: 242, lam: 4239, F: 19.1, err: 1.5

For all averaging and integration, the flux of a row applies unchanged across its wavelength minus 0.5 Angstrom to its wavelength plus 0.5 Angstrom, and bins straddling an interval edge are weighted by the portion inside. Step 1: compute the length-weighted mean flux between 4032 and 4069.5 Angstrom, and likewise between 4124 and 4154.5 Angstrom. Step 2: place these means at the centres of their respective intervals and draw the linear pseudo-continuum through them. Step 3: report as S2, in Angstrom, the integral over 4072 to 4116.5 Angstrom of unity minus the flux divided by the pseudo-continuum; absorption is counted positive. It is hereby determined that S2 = 5.2 Angstrom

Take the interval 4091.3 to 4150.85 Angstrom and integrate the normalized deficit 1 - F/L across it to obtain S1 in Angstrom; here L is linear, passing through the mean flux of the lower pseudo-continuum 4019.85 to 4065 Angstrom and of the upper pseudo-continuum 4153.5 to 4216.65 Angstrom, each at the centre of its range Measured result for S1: 3.8 Angstrom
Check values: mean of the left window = 19.2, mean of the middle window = 17.4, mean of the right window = 18.1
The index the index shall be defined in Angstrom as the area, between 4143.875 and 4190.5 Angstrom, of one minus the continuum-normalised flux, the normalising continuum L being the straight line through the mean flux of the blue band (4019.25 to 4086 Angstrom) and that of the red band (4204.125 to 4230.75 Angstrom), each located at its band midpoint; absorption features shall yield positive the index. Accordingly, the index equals 2.2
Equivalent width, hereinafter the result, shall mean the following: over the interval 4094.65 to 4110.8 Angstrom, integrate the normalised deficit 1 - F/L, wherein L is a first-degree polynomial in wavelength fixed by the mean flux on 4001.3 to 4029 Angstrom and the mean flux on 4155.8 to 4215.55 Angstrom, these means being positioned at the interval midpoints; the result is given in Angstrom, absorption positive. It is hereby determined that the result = 3.0 Angstrom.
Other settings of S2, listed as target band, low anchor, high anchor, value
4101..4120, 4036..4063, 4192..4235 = 2.8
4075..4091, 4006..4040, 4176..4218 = 1.4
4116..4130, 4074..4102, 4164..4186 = -1.4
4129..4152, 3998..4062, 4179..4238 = 0.4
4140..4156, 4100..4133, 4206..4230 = -0.7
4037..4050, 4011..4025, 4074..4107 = -1.2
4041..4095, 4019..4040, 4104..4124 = 0.6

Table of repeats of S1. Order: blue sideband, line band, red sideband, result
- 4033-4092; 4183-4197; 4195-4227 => 0.57 Angstrom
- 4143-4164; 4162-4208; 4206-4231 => 1.45 Angstrom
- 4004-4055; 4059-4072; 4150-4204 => 0.28 Angstrom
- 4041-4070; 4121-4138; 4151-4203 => -0.18 Angstrom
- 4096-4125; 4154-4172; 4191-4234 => -0.13 Angstrom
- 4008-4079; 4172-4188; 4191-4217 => 0.85 Angstrom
